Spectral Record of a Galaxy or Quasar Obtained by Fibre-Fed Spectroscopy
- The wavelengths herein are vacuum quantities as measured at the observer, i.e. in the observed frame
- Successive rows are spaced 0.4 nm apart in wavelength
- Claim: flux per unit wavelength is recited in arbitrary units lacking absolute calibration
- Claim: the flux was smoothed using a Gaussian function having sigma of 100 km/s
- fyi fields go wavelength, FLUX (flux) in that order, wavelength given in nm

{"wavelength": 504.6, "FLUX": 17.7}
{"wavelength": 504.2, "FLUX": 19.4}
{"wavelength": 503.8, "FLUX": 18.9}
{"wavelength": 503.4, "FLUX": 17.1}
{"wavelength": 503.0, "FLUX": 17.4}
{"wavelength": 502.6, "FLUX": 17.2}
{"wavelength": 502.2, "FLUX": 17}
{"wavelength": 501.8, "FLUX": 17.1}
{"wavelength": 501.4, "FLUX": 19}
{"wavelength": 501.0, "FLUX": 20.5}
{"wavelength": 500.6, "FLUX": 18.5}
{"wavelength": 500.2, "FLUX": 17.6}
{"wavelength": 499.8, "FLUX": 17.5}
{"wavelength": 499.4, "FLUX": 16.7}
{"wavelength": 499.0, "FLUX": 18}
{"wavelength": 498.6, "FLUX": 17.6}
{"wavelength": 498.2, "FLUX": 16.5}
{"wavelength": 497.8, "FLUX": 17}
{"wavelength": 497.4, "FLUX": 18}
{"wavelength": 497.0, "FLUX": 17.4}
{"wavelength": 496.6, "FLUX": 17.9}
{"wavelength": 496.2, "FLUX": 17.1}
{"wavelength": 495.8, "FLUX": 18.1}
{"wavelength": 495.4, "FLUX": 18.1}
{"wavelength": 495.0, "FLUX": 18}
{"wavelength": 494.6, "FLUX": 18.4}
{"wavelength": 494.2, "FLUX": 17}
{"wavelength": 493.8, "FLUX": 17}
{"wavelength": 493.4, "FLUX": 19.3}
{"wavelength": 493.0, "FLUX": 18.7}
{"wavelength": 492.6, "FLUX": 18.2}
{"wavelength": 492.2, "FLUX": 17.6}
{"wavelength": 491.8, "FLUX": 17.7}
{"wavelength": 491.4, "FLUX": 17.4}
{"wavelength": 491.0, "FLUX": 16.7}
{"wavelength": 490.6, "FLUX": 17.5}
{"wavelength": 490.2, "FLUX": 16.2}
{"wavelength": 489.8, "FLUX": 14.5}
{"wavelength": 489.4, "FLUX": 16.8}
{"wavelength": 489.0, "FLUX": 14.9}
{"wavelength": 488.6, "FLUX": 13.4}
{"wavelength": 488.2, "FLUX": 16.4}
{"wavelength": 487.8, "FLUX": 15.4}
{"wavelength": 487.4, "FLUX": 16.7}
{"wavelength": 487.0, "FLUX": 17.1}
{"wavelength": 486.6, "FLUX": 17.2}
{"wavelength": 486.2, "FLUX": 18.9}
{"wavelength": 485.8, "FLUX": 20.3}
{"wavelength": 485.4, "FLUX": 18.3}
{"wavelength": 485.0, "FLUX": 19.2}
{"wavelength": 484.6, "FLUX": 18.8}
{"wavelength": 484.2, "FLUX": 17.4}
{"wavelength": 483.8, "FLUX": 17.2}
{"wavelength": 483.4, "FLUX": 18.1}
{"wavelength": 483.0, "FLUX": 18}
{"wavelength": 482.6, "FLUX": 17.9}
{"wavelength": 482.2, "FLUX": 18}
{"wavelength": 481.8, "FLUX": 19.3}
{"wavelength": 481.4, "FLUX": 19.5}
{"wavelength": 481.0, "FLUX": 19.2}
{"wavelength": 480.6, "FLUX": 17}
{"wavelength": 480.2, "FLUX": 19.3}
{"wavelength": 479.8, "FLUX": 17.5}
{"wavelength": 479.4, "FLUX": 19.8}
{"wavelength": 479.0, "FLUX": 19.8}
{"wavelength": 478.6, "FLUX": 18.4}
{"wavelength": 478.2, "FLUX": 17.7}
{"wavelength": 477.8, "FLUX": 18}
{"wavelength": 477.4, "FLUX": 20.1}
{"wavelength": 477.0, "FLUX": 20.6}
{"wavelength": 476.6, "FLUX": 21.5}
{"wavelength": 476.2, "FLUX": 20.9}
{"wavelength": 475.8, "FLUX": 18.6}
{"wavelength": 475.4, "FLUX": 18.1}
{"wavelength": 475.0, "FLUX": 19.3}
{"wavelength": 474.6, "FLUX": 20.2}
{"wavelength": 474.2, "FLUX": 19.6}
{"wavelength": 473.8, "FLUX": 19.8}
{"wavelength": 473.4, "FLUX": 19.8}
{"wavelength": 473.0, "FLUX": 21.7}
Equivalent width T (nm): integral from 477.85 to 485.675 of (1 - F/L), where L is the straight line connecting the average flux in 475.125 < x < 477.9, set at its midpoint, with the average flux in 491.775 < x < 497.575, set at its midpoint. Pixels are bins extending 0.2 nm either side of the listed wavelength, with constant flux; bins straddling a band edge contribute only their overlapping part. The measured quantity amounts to 0.31 nm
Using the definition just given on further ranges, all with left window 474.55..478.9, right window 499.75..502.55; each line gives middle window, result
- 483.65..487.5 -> 0.16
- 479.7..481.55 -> 0.06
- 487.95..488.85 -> 0.19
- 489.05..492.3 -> 0.35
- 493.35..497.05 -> 0.13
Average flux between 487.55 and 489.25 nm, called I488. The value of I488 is 15.1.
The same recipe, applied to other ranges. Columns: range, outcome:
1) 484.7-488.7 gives 17.4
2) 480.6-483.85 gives 18.4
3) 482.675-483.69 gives 18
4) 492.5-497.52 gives 17.9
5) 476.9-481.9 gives 18.9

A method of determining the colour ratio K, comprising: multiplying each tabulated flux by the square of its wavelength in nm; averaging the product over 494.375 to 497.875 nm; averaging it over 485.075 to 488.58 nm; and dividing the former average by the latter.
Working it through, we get 1.1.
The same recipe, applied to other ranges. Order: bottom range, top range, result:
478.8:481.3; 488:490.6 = 0.86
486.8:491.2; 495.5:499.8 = 1.13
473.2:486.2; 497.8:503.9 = 1.02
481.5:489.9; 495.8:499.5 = 1.05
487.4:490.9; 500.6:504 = 1.21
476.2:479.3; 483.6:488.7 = 0.93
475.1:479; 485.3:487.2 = 0.99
